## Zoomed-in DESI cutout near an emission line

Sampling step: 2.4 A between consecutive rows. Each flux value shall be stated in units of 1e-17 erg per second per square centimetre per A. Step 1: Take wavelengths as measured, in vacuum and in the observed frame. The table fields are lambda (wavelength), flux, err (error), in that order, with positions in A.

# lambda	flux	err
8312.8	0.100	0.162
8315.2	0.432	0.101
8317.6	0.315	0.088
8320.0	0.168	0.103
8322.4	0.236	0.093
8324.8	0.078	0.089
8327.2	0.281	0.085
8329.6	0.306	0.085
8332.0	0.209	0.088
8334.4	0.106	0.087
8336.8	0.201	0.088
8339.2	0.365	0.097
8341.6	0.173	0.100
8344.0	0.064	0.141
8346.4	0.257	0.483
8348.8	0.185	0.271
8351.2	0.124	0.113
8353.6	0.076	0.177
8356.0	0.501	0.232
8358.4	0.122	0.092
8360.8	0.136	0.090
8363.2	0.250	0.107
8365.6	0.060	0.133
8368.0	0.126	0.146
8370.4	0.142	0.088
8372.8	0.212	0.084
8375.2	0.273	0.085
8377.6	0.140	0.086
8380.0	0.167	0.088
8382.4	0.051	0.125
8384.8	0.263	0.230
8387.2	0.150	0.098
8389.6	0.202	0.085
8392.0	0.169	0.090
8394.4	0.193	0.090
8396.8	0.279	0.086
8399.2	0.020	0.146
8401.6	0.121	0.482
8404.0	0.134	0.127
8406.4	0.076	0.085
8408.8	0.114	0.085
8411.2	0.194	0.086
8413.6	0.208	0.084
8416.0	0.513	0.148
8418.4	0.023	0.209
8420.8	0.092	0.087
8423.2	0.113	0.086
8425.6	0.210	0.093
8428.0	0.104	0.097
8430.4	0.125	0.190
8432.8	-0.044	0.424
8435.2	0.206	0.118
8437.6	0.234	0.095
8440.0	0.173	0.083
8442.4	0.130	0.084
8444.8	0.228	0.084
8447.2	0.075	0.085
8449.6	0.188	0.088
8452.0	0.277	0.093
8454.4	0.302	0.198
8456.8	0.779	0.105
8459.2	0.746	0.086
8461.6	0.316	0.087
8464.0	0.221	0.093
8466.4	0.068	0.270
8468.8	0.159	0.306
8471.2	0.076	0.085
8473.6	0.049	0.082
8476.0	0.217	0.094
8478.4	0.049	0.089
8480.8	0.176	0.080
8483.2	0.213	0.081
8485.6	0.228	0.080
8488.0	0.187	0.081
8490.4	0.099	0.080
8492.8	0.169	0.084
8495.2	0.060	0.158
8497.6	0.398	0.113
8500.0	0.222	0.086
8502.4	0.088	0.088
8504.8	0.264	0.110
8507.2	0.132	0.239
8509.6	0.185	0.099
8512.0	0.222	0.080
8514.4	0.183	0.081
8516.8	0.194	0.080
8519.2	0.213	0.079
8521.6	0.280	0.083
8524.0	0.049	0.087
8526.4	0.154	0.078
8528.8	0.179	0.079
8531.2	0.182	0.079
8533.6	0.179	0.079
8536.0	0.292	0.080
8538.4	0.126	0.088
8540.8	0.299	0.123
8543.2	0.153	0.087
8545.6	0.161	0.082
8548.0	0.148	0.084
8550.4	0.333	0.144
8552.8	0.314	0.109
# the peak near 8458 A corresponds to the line Hbeta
